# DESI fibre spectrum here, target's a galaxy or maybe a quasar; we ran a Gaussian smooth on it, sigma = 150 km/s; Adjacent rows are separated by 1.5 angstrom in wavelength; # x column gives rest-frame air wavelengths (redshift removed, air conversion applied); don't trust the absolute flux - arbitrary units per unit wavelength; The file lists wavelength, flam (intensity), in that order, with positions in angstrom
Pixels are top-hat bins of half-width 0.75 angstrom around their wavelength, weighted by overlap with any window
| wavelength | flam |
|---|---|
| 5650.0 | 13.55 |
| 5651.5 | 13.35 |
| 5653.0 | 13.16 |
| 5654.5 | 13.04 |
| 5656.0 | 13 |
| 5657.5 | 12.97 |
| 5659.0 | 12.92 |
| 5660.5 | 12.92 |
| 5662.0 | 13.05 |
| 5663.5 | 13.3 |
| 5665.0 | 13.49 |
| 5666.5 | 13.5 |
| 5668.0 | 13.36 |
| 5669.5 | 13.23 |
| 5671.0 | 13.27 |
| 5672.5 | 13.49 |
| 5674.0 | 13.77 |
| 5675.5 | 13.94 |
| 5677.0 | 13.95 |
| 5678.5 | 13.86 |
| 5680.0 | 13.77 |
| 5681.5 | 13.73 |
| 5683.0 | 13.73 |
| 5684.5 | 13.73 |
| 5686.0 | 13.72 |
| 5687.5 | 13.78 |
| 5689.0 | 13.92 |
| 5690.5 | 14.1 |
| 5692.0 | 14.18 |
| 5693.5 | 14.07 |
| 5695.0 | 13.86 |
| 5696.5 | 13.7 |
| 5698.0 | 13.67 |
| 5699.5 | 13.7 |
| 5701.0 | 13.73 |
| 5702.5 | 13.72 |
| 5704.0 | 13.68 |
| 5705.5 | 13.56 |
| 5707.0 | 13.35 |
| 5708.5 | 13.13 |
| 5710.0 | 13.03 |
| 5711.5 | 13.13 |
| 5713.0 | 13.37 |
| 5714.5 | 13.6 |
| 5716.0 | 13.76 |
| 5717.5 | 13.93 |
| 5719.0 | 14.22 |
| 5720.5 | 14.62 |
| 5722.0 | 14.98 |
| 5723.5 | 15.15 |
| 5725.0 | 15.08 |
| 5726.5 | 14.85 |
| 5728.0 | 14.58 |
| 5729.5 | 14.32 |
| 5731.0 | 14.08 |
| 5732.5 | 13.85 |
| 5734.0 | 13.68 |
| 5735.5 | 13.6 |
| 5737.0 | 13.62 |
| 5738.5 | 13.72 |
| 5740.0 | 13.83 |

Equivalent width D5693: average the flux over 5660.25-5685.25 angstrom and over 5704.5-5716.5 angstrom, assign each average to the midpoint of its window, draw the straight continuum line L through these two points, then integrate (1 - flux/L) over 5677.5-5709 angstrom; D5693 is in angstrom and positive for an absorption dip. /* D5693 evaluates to -0.7 angstrom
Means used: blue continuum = 13.5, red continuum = 13.4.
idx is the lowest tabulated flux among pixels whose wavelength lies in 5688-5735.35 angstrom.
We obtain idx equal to 13.03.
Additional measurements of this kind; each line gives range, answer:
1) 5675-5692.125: 13.72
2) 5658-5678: 12.92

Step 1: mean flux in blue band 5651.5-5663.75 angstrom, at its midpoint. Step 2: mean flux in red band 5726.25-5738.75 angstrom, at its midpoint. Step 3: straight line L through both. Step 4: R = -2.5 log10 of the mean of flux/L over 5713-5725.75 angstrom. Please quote -0.039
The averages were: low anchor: 13.1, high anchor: 14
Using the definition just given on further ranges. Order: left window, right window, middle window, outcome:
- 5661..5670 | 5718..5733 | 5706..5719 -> 0.066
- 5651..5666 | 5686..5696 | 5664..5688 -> -0.005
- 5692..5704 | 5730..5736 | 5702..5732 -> -0.015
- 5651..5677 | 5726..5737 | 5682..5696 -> -0.024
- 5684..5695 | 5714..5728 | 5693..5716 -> 0.050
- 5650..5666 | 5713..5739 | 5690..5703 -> -0.009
